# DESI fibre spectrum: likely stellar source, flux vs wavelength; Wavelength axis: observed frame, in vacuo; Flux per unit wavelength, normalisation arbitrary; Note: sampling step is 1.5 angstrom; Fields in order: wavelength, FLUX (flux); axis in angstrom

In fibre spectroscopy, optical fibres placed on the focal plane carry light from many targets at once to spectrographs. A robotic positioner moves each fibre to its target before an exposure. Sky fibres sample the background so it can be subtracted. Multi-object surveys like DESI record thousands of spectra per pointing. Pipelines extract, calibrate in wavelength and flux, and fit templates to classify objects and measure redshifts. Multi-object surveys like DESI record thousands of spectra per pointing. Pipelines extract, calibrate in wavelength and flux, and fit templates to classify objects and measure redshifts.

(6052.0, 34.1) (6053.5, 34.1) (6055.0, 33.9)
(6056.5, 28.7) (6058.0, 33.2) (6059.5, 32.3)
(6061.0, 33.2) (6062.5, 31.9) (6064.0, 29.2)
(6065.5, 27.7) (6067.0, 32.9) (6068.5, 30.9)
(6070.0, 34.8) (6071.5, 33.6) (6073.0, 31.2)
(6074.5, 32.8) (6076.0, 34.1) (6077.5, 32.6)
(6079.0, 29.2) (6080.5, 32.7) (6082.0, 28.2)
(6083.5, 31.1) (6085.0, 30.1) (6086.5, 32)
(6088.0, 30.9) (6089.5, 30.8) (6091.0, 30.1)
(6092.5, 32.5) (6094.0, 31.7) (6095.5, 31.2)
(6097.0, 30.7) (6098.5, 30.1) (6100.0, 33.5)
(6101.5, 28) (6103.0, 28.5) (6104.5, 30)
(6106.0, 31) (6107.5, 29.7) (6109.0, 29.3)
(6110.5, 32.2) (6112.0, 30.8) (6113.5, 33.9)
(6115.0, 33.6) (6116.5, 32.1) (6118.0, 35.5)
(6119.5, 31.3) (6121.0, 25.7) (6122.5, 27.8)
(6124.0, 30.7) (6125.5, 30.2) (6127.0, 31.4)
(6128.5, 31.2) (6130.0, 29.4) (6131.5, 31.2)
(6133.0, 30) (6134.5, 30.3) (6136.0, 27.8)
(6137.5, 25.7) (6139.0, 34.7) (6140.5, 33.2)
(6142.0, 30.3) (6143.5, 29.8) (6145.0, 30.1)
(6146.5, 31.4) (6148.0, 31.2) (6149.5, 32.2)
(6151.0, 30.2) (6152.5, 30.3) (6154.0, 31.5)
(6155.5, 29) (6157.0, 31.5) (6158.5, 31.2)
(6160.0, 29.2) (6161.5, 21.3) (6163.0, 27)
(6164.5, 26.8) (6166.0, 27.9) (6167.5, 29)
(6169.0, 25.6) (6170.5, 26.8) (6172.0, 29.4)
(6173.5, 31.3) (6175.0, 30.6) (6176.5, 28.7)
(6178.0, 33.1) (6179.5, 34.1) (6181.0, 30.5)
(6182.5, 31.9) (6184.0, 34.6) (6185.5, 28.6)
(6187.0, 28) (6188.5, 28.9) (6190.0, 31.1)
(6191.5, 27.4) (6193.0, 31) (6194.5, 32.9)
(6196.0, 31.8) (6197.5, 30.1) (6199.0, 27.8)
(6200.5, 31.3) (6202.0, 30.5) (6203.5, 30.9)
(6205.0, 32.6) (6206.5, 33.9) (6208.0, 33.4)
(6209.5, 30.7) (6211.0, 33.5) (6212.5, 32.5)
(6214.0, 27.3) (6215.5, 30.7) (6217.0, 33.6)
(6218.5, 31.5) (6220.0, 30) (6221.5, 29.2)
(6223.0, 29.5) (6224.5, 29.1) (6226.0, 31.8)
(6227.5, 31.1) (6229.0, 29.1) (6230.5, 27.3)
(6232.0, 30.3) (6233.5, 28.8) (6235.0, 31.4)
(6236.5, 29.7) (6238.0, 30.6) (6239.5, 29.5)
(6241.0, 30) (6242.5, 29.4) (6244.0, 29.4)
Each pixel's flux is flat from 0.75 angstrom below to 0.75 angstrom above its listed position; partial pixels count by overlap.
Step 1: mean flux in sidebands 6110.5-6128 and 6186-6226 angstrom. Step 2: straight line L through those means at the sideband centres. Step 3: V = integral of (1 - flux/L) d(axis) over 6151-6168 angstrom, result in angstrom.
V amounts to 1.3 angstrom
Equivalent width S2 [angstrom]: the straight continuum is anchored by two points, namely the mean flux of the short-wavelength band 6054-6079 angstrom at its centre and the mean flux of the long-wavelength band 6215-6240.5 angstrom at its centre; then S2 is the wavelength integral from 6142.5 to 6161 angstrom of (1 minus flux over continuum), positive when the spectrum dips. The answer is 0.3 angstrom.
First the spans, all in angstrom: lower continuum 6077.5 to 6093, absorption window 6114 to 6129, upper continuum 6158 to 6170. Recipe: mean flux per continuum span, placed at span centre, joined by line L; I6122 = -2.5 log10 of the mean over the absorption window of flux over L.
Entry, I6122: -0.07 mag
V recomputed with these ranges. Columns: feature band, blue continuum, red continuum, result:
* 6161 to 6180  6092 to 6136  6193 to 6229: 1.4 angstrom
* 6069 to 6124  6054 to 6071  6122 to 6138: -0.8 angstrom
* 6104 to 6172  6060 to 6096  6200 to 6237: 2.6 angstrom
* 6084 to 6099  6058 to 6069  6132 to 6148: 0.0 angstrom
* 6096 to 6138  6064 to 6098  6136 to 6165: 0.2 angstrom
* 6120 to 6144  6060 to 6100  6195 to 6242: 0.9 angstrom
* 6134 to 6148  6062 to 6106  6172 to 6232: 0.3 angstrom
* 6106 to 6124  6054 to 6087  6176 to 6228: 0.2 angstrom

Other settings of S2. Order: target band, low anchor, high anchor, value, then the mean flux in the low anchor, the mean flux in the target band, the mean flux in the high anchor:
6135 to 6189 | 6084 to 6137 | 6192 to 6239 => 1.6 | 30.7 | 29.8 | 30.7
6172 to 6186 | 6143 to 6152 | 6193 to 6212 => -0.1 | 30.8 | 31.4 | 31.6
